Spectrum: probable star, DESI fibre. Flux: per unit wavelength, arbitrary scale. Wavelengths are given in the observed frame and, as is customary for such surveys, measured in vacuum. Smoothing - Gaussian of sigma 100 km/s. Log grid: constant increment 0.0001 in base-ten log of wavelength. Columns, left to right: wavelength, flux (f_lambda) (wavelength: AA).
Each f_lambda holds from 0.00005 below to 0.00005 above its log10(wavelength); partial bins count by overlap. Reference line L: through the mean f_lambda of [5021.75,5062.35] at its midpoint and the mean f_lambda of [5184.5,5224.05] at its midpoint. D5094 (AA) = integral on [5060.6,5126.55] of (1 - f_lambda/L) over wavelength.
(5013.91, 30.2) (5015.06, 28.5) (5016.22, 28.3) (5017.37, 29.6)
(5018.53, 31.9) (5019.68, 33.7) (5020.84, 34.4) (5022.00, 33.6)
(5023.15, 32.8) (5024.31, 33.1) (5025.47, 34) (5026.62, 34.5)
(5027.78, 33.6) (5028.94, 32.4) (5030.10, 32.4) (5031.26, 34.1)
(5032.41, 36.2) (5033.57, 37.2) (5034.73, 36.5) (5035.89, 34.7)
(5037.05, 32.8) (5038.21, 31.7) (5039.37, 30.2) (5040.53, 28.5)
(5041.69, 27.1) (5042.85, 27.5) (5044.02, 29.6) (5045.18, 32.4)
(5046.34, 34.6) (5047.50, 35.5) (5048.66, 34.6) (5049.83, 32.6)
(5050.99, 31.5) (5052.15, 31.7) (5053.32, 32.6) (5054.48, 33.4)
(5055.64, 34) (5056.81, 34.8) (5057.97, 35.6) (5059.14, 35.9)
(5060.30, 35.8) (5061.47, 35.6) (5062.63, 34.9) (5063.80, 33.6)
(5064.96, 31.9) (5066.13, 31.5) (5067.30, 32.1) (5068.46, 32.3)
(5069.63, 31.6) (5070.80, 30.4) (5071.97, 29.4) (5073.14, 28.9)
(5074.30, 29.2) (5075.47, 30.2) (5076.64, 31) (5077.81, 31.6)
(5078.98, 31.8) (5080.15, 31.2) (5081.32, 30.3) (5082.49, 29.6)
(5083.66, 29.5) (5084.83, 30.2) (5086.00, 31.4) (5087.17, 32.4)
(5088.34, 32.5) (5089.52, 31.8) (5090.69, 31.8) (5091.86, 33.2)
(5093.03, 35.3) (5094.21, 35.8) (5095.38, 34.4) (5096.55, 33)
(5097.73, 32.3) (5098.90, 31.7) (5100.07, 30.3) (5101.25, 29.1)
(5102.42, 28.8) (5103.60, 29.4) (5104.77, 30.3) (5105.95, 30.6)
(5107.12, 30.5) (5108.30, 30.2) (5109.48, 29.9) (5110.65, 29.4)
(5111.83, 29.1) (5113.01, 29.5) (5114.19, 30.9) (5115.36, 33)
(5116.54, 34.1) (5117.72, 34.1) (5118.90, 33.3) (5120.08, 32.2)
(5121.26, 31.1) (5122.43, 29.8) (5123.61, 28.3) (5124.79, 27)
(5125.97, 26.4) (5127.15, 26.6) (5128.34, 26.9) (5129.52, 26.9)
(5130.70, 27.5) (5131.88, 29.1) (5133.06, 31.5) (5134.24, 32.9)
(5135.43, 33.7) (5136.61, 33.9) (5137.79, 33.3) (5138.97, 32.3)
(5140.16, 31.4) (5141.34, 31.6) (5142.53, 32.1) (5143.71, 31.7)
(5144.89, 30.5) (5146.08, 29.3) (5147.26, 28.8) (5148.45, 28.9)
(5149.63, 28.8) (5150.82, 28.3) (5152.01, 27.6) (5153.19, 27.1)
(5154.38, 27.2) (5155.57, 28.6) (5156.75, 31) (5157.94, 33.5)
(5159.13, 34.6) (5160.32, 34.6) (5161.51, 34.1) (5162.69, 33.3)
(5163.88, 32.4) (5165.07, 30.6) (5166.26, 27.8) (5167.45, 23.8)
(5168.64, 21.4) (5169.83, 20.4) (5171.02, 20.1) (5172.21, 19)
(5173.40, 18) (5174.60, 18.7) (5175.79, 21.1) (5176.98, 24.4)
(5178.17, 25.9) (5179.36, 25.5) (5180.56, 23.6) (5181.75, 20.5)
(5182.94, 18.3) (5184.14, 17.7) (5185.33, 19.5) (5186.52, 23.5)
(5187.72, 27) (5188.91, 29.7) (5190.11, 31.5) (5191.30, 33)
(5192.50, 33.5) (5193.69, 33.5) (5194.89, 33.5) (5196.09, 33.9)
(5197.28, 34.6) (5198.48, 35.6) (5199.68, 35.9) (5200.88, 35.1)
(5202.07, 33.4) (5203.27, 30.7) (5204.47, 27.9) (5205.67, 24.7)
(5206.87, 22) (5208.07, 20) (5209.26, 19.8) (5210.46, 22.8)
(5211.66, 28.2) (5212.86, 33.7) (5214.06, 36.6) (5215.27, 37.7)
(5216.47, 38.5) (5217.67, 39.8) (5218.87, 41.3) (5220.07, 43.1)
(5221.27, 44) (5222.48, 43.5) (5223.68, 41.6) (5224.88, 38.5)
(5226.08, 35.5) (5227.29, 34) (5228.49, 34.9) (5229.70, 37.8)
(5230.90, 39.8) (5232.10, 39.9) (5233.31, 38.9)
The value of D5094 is 3.4 AA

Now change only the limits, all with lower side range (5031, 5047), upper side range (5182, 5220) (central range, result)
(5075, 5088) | 0.4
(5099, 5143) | 1.1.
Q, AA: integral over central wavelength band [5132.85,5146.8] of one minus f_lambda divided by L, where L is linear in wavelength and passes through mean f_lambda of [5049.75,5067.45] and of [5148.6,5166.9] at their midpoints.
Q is -0.4 AA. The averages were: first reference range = 33.7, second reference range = 30.6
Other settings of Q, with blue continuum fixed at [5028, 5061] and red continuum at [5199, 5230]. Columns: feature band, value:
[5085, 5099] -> 0.15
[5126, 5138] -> 1.26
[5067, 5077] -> 0.81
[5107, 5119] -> 0.78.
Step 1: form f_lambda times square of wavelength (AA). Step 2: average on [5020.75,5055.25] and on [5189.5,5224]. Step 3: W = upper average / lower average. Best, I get 1.1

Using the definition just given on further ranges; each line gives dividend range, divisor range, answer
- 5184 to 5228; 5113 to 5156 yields 1.11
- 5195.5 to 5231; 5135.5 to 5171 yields 1.17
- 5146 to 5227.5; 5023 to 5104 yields 0.96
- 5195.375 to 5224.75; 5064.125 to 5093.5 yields 1.13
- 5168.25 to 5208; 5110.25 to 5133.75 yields 0.91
